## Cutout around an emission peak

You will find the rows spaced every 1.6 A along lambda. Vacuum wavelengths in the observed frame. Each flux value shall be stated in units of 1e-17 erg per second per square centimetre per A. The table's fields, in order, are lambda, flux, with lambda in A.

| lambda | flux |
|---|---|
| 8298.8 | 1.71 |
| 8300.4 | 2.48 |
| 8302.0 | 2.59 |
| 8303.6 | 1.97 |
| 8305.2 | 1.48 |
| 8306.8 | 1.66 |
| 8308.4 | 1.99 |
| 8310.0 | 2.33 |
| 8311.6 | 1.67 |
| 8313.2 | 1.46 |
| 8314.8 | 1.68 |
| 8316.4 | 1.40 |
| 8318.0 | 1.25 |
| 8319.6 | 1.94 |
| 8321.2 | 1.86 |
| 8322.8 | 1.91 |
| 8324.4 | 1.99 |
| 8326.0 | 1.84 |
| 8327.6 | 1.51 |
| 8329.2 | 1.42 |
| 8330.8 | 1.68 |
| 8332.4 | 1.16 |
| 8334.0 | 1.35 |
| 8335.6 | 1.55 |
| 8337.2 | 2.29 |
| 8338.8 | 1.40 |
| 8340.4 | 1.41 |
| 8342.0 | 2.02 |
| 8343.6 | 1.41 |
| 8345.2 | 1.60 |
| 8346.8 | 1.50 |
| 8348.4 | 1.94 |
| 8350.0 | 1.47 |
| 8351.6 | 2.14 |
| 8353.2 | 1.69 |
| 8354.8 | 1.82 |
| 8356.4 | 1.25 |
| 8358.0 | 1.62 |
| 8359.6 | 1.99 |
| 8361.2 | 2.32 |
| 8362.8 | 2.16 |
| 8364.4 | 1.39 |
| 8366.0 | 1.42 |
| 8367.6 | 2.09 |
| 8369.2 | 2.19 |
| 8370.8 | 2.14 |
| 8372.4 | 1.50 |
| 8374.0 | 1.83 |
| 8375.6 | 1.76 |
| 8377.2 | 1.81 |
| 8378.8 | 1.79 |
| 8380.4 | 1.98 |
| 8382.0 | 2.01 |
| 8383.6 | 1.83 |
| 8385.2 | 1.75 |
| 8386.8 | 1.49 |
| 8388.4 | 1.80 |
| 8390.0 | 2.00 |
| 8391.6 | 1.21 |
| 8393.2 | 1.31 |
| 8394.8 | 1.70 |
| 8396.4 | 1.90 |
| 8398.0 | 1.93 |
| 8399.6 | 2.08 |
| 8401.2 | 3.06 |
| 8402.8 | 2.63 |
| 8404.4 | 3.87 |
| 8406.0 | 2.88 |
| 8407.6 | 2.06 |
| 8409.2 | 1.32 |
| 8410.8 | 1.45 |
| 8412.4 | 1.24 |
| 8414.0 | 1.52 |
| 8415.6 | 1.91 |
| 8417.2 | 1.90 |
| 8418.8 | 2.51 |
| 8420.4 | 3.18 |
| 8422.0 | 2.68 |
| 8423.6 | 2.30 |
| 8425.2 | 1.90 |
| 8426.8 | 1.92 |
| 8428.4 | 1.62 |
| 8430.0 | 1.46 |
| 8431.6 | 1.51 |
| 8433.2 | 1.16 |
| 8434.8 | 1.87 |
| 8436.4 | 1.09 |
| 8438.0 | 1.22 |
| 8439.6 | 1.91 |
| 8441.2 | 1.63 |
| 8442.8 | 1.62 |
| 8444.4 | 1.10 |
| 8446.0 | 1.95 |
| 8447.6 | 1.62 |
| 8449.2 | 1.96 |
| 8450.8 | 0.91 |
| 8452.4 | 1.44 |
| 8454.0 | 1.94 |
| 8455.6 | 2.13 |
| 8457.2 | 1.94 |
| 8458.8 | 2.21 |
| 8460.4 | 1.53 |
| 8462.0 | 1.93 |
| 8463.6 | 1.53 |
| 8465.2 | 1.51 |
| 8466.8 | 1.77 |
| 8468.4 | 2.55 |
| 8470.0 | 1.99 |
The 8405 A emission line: [S II]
